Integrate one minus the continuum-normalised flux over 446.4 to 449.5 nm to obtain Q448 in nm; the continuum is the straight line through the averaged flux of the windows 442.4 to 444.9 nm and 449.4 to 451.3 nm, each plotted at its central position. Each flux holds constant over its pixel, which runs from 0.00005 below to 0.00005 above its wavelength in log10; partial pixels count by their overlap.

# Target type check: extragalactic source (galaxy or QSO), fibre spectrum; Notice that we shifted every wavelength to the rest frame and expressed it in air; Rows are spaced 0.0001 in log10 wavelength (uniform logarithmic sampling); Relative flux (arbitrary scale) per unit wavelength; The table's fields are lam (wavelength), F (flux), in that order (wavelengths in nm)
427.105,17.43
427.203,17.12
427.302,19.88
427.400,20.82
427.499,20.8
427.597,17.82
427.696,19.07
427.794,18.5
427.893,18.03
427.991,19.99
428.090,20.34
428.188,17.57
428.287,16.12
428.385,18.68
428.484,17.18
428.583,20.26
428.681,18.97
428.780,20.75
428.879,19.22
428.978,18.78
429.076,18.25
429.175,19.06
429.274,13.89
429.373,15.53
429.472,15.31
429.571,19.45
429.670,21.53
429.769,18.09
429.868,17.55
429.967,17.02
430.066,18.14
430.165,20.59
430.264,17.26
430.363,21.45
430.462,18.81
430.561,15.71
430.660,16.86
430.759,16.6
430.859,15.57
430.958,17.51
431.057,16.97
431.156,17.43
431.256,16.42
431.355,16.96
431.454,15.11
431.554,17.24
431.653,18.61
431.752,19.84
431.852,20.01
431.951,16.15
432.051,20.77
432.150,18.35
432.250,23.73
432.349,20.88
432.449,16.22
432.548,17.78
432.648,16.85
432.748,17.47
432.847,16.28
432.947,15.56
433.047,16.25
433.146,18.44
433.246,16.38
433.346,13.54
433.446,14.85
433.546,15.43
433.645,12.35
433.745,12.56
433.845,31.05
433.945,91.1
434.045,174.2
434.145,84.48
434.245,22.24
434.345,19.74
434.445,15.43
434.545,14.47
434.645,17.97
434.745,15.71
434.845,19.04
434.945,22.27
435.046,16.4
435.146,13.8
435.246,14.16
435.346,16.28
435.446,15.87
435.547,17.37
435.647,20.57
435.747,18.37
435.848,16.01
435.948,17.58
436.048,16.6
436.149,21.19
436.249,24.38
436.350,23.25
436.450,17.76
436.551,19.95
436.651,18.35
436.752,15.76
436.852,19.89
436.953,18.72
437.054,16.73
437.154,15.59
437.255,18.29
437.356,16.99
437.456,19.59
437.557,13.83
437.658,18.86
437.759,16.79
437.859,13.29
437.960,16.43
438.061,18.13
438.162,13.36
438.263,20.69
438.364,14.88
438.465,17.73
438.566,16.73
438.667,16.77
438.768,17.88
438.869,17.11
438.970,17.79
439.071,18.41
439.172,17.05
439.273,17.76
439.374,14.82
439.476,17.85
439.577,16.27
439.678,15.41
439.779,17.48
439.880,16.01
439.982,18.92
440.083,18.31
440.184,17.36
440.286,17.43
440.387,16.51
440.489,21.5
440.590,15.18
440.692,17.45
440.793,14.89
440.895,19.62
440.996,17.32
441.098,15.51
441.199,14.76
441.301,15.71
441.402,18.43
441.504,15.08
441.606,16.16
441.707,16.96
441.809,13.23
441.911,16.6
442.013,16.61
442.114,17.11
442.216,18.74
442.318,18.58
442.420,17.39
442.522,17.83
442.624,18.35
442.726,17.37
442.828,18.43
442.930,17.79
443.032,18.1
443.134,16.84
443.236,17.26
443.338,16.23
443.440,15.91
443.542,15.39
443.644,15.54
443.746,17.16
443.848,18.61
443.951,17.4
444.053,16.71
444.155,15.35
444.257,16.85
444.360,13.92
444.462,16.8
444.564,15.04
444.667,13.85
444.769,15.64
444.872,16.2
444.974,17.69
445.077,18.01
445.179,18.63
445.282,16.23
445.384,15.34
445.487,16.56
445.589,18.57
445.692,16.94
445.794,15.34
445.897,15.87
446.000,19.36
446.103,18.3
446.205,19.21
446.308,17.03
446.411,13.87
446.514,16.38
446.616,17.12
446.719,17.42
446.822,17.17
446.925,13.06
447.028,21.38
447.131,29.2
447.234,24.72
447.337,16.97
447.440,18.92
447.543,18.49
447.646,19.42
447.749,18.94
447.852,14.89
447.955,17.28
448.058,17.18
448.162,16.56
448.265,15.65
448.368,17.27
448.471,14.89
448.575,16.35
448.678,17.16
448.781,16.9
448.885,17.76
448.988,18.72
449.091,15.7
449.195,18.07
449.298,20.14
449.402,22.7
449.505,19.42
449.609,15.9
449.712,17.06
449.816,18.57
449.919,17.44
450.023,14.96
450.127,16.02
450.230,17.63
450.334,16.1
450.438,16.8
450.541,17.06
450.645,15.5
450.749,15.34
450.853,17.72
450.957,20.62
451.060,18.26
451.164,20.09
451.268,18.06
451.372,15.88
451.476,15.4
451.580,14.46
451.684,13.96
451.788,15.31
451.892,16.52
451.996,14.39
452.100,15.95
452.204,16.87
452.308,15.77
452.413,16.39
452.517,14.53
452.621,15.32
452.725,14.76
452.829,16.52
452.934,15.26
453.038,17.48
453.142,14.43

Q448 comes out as -0.160 nm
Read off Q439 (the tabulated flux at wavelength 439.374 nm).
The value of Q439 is 14.82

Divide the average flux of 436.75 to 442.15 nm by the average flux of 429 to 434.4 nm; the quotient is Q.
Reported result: 0.7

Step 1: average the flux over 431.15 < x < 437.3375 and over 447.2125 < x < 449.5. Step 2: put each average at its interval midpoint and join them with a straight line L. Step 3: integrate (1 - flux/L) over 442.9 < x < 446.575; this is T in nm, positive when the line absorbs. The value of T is 0.47 nm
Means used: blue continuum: 22.6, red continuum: 17.9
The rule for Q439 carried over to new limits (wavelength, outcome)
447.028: 21.38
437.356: 16.99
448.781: 16.9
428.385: 18.68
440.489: 21.5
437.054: 16.73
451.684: 13.96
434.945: 22.27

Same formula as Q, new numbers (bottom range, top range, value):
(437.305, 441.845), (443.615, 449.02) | 1.02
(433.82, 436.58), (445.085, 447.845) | 0.62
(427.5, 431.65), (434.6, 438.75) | 0.98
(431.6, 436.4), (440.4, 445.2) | 0.70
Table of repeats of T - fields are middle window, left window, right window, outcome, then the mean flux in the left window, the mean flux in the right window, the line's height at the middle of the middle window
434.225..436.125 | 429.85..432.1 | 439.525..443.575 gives 0.014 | 17.8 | 17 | 17.5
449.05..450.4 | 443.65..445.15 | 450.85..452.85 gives -0.111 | 16.4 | 16.3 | 16.3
